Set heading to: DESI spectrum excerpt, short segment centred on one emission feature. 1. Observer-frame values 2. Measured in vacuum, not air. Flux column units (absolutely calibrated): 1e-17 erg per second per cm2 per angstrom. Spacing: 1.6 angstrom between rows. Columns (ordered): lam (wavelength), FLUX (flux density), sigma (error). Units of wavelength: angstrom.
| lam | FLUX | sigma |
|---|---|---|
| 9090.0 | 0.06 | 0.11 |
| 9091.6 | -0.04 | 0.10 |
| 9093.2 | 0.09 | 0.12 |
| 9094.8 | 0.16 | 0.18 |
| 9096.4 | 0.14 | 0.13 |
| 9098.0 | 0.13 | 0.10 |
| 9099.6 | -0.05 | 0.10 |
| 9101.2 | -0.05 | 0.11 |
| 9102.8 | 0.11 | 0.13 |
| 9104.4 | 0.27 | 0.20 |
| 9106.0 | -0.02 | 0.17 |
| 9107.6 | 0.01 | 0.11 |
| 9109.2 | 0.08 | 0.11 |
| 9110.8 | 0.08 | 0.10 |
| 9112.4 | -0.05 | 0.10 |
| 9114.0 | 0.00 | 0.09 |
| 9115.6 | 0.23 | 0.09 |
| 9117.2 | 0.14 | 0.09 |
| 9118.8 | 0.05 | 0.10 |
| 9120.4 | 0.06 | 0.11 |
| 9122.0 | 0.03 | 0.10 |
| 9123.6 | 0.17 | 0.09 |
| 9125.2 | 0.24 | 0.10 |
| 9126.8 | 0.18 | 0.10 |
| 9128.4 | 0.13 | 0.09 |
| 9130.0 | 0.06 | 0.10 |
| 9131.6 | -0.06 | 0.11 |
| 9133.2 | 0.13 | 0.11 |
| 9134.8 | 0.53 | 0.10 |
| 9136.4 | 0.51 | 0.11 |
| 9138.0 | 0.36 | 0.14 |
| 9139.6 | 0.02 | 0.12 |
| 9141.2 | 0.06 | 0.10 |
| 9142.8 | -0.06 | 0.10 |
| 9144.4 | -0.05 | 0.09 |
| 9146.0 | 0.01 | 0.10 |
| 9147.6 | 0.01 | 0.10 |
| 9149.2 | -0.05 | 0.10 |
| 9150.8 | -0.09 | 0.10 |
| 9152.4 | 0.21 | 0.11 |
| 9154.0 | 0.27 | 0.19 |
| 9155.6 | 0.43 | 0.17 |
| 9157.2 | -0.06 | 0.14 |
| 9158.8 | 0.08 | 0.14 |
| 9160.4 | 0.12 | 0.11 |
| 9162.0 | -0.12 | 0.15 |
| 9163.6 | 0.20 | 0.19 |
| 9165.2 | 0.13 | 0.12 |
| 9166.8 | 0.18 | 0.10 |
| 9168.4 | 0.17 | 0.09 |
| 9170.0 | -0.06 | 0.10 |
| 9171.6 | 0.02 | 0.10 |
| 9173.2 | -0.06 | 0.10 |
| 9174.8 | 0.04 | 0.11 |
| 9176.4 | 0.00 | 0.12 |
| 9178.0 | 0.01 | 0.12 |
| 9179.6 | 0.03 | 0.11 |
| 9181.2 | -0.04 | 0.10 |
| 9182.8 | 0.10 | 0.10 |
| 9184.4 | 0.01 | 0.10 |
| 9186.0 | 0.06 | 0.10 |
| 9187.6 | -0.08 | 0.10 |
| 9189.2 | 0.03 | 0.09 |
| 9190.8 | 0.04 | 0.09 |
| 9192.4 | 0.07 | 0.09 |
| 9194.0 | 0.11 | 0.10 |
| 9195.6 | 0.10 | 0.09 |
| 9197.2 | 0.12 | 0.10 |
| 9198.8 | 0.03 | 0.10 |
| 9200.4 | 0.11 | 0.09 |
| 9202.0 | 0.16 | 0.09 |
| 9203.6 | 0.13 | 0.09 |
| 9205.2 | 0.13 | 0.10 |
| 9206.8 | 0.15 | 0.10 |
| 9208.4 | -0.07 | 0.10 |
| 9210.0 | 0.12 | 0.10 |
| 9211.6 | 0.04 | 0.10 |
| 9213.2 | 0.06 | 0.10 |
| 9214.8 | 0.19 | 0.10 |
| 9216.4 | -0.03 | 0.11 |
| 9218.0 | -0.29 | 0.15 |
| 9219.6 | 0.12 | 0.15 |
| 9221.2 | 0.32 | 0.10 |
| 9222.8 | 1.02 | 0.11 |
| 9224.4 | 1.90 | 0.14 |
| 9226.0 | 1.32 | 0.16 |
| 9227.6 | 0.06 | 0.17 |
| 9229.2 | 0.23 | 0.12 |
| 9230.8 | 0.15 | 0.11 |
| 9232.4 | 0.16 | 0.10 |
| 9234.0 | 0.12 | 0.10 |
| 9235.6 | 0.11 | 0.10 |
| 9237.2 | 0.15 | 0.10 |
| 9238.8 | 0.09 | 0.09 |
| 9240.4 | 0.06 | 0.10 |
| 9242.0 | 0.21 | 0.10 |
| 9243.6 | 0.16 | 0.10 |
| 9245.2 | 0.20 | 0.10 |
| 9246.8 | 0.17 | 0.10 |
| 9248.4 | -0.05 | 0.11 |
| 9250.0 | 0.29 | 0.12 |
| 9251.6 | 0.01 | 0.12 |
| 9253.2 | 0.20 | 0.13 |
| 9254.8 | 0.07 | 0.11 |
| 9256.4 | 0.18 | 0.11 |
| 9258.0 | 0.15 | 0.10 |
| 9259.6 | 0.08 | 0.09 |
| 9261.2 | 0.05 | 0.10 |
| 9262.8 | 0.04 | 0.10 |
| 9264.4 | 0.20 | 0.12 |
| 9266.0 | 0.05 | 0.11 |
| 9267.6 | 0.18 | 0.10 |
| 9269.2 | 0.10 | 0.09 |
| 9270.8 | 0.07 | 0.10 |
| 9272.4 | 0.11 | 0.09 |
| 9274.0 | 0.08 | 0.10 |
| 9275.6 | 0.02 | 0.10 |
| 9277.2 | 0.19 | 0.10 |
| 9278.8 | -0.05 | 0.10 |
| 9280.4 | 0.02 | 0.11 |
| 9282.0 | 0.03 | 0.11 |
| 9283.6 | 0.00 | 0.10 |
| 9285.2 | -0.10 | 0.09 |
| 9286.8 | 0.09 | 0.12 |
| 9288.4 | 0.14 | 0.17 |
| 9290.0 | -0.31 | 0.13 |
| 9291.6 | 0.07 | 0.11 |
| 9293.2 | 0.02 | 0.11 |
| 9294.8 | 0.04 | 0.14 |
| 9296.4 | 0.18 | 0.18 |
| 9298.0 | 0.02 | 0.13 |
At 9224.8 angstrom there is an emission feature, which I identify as [O III]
